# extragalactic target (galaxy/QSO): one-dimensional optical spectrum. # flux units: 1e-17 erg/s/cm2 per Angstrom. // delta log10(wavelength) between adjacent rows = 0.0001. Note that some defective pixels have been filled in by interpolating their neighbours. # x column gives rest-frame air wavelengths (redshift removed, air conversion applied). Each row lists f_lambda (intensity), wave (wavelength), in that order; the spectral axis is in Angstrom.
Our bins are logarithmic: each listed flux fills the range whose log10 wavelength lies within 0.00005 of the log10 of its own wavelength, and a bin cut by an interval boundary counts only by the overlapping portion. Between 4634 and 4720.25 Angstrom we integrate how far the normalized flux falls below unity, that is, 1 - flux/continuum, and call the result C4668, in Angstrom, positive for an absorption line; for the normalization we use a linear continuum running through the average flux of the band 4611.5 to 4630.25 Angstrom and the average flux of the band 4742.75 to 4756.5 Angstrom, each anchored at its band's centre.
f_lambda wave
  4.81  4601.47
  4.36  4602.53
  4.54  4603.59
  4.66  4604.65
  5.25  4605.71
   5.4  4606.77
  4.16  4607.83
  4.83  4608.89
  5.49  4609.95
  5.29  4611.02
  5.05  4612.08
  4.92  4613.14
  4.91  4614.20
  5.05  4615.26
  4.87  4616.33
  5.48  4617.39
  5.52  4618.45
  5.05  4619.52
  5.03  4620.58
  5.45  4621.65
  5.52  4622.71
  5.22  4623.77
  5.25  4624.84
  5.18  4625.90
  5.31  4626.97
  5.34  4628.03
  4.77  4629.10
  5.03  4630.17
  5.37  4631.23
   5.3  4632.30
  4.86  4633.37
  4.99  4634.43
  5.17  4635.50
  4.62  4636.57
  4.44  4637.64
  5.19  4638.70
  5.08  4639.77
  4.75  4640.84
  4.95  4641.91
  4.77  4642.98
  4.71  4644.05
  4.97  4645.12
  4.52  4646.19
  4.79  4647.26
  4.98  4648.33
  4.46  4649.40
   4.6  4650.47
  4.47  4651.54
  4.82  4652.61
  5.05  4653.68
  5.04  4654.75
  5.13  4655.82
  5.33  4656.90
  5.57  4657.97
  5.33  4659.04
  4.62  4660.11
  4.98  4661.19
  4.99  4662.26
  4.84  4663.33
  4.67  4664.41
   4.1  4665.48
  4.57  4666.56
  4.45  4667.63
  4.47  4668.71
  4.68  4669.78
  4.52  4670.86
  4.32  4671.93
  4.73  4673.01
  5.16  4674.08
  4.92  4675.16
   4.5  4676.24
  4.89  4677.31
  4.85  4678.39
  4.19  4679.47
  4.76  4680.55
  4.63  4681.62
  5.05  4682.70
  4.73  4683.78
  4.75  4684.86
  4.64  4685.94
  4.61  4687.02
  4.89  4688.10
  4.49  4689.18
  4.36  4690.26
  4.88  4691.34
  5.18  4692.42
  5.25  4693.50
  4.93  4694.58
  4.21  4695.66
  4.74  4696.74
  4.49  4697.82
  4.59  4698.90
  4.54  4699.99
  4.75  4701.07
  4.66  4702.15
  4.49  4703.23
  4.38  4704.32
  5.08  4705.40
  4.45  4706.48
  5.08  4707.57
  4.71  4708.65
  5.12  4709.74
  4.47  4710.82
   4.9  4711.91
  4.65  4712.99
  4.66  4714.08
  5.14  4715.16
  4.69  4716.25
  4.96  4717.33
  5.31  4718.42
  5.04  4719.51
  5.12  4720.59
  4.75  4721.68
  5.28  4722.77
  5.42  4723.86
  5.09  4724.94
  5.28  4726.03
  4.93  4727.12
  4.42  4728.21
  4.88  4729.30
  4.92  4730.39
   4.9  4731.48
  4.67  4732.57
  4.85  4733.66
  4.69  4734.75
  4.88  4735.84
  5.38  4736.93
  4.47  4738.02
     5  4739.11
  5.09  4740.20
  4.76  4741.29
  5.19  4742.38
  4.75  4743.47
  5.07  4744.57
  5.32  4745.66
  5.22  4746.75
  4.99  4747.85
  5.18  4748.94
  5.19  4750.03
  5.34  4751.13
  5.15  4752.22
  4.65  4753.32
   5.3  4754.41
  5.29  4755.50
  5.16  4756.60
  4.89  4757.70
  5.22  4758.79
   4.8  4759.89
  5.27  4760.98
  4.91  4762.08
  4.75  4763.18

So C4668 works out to 6.1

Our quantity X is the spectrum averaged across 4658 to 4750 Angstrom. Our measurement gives 4.82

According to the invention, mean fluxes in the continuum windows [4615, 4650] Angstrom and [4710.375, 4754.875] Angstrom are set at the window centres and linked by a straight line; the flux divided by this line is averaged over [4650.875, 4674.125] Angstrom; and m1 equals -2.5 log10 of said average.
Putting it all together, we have 0.05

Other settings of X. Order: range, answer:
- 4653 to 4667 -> 4.94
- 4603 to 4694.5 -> 4.9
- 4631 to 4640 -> 4.99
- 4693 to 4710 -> 4.71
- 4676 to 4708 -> 4.7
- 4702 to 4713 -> 4.73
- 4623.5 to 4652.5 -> 4.92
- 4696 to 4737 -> 4.84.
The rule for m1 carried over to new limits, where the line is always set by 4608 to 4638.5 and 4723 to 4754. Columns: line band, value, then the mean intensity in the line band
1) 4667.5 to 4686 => 0.08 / 4.69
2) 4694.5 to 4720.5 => 0.06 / 4.76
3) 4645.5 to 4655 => 0.07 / 4.75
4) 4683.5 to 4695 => 0.06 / 4.79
